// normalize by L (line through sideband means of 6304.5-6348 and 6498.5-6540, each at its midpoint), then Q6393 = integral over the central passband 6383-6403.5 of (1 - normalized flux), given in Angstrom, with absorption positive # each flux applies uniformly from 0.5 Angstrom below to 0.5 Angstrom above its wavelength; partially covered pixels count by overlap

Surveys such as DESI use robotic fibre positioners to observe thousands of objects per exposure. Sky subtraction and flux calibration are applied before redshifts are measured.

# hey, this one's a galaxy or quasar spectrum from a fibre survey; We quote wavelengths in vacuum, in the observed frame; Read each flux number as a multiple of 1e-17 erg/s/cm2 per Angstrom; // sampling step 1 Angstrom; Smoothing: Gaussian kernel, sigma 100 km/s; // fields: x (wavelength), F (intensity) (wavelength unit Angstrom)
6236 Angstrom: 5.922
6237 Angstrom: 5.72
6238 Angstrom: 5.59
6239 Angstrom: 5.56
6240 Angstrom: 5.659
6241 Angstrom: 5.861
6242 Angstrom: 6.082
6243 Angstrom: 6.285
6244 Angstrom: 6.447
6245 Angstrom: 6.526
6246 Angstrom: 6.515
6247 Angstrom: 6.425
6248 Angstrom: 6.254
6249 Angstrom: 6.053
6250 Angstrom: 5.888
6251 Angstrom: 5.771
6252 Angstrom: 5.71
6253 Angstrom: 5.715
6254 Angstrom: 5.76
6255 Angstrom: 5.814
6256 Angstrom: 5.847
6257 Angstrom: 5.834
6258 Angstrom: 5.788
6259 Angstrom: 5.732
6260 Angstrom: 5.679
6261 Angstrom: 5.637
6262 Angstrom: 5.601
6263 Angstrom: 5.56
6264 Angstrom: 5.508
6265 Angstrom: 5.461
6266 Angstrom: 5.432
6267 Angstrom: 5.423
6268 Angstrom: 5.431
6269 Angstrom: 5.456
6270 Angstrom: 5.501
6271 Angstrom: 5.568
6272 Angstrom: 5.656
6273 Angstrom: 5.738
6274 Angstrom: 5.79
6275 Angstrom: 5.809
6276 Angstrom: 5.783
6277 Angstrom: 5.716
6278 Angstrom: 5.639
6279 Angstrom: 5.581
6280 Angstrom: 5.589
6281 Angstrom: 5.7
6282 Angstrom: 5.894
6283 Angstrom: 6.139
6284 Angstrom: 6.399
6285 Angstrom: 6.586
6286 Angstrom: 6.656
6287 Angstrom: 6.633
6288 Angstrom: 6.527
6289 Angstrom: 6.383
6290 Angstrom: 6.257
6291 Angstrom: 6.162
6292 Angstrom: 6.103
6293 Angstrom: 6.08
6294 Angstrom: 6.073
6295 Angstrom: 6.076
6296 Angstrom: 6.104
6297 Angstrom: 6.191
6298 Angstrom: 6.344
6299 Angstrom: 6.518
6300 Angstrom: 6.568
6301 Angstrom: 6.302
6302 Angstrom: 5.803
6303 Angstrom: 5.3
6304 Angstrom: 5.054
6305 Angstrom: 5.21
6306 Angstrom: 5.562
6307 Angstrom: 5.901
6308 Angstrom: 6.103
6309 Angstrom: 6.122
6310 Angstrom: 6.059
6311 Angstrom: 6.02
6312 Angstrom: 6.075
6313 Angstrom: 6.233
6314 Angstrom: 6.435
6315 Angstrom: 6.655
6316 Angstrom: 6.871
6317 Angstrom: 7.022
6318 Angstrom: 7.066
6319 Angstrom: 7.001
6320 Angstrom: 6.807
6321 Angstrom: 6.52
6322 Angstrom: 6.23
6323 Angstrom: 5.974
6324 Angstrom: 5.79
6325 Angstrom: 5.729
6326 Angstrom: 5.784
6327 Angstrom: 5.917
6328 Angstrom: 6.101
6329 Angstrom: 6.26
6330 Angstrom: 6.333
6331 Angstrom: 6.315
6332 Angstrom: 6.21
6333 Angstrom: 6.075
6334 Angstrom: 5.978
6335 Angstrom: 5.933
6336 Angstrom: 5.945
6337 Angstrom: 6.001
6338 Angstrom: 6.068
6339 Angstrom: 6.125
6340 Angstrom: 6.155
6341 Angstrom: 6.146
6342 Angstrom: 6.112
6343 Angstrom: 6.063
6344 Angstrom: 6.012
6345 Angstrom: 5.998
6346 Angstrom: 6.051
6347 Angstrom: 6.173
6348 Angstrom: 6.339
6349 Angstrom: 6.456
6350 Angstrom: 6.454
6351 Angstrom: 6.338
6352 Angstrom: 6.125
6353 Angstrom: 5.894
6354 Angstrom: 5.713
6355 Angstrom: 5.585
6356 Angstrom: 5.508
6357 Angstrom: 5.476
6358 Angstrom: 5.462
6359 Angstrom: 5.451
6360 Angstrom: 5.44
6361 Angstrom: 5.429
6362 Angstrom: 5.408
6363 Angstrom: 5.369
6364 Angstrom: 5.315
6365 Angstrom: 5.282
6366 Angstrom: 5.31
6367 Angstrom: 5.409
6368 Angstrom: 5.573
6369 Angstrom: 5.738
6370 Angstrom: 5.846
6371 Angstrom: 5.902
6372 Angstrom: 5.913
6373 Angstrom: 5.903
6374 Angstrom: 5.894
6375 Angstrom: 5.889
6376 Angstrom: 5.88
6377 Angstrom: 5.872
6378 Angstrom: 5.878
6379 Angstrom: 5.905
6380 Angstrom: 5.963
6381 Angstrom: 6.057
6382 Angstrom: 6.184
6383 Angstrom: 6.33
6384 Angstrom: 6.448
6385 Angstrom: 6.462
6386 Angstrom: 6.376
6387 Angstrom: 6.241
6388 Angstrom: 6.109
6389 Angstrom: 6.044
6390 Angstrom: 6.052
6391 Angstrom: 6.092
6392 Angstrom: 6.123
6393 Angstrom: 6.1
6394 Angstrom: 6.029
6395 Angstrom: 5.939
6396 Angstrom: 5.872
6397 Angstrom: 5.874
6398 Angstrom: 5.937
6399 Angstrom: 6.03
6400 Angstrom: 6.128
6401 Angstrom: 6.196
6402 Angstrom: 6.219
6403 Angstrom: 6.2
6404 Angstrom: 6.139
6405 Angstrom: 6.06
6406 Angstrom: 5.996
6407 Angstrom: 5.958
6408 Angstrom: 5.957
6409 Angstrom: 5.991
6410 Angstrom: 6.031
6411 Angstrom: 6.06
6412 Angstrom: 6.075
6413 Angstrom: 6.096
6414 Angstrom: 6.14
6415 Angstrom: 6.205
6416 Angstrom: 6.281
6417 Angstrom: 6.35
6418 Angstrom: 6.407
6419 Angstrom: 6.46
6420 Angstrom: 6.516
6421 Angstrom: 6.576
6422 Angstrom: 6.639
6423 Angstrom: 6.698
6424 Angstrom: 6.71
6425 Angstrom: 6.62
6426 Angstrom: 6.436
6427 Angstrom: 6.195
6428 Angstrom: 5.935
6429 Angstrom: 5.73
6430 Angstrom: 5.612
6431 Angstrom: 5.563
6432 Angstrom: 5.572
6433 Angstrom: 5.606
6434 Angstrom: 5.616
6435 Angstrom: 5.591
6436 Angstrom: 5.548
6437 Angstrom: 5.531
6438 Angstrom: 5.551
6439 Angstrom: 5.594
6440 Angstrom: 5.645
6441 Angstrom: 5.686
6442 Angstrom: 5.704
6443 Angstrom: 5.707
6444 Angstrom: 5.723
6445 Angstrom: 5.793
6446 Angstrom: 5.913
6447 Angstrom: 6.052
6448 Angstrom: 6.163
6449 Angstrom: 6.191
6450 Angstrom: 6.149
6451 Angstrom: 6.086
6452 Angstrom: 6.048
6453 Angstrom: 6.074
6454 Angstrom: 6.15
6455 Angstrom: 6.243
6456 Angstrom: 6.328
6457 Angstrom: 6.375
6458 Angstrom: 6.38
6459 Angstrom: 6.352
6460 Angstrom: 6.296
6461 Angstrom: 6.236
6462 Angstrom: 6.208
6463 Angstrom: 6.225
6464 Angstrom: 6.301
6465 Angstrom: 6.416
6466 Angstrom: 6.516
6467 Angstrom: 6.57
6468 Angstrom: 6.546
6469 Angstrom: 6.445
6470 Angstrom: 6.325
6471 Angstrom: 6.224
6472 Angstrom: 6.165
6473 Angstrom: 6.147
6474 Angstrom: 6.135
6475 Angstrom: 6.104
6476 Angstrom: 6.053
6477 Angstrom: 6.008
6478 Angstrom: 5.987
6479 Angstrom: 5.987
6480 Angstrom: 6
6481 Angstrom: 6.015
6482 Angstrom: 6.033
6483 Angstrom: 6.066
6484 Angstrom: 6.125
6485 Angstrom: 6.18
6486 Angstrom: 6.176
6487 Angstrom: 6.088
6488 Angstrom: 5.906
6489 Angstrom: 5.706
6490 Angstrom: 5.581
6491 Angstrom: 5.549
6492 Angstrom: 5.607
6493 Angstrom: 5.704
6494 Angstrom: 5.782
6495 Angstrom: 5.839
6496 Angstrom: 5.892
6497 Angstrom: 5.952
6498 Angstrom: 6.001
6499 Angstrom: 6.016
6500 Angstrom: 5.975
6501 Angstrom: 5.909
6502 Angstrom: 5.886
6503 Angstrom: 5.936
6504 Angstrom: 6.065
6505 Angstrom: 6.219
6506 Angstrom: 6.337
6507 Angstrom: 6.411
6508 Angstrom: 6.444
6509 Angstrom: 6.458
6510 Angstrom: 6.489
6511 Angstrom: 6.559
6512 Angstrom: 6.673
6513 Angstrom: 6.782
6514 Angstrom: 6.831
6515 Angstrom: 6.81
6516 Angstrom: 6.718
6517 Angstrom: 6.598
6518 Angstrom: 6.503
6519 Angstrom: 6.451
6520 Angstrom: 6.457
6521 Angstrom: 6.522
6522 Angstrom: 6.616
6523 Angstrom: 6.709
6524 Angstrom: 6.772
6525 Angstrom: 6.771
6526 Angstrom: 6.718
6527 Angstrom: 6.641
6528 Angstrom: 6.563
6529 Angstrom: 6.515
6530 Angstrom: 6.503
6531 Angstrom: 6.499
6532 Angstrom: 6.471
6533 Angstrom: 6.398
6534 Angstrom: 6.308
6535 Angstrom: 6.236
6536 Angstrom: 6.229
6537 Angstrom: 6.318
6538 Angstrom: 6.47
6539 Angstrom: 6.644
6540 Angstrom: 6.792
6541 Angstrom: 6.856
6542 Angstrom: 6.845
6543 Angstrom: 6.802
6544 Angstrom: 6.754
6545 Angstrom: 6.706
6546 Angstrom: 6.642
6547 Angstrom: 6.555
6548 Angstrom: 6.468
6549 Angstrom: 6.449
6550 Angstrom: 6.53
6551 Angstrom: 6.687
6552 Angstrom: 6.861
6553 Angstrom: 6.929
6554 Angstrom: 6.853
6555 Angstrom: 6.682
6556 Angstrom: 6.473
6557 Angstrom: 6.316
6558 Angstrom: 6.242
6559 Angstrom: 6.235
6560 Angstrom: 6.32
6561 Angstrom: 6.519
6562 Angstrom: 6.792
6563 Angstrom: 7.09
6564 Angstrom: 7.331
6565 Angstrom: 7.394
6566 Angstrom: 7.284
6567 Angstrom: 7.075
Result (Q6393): 0.5 Angstrom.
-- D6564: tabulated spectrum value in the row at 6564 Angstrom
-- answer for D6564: 7.331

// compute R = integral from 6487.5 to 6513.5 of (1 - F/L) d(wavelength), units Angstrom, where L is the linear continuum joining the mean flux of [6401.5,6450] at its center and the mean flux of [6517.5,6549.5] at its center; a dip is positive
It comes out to 1.4 Angstrom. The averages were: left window 6.02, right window 6.57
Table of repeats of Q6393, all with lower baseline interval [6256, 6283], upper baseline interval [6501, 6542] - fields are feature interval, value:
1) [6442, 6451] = 0.42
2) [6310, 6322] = -1.58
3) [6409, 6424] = -0.44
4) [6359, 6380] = 1.15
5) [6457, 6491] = 0.96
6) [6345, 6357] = -0.22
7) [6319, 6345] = -1.15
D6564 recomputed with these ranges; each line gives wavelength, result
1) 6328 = 6.101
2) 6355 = 5.585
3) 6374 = 5.894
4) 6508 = 6.444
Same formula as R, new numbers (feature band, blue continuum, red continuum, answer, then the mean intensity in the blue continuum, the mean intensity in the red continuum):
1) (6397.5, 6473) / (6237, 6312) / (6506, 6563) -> 2.6 Angstrom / 5.91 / 6.58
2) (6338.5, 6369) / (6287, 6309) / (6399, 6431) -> 1.6 Angstrom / 6.05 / 6.2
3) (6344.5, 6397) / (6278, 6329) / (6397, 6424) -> 2.5 Angstrom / 6.16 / 6.21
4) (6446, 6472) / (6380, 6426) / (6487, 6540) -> 0.0 Angstrom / 6.2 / 6.31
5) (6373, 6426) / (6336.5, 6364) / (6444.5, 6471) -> -0.9 Angstrom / 5.89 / 6.25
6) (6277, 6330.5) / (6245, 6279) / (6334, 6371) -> -3.4 Angstrom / 5.75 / 5.83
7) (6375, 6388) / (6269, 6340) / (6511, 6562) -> 0.3 Angstrom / 6.09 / 6.59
